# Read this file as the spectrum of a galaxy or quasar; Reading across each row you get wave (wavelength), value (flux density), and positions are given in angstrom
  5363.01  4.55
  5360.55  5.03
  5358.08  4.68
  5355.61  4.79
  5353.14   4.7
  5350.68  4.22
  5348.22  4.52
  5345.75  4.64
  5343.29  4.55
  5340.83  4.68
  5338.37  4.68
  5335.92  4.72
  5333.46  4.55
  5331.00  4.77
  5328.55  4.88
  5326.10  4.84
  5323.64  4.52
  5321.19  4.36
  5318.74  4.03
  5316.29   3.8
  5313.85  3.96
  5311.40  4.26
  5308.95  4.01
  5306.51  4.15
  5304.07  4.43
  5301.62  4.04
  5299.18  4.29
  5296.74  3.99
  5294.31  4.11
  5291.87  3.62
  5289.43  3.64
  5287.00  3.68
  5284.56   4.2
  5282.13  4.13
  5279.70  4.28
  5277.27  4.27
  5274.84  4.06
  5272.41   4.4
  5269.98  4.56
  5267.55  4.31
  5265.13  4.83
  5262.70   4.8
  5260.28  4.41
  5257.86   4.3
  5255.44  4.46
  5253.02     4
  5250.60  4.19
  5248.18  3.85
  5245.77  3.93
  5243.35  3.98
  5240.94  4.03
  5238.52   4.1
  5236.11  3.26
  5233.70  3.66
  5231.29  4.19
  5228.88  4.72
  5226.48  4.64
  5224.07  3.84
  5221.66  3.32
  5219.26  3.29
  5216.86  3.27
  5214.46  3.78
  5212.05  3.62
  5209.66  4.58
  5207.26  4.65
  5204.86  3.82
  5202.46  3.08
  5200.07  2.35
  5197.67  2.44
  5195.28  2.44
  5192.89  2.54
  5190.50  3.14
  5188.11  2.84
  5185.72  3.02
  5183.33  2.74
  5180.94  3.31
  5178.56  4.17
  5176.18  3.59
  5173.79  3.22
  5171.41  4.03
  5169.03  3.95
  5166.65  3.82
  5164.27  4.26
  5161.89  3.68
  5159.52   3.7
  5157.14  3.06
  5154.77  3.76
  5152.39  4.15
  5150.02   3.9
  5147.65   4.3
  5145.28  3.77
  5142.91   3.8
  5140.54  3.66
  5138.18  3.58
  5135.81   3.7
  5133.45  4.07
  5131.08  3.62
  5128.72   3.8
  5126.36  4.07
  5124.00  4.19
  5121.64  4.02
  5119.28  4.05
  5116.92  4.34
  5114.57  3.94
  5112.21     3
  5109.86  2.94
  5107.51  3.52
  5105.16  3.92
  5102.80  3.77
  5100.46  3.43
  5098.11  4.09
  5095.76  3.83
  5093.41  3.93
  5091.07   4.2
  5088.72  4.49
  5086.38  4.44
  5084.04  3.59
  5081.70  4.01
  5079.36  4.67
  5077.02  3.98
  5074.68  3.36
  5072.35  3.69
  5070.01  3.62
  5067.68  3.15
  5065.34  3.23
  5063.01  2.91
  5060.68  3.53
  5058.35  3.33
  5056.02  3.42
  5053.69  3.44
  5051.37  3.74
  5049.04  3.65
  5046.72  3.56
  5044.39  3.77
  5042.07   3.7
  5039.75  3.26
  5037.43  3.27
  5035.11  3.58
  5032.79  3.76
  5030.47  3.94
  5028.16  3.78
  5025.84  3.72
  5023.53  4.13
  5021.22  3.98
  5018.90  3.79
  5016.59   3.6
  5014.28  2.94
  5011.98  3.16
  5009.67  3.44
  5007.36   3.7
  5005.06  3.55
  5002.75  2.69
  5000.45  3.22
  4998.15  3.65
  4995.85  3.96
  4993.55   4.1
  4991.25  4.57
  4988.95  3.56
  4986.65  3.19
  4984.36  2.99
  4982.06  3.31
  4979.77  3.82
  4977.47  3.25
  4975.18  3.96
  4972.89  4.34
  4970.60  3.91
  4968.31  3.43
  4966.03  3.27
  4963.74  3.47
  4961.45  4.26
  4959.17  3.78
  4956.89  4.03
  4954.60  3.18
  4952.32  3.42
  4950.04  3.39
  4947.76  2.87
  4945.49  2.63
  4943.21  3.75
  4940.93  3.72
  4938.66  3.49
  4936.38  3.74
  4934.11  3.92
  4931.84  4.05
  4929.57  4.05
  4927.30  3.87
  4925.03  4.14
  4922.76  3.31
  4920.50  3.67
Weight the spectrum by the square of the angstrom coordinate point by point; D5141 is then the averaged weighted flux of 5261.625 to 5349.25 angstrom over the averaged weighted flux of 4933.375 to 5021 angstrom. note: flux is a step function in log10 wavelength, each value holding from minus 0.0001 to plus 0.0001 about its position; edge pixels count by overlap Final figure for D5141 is 1.4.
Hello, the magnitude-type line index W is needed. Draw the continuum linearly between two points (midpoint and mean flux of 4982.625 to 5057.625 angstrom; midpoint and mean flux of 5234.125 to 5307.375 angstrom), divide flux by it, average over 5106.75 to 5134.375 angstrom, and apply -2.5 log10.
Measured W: 0.002 mag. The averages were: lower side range 3.58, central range 3.8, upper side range 4.14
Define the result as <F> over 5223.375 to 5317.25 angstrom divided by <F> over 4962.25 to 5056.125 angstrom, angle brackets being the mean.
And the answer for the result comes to 1.1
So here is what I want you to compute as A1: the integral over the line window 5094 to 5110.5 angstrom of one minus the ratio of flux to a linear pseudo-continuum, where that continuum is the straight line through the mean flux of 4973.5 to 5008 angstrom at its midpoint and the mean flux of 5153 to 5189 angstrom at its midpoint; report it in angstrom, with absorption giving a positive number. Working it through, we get -0.5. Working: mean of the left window 3.58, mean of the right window 3.56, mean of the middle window 3.67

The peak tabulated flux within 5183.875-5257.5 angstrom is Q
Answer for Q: 4.72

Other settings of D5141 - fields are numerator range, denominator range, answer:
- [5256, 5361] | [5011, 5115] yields 1.31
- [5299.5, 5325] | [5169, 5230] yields 1.25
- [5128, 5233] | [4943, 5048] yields 1.09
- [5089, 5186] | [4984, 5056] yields 1.10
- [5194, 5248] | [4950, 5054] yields 1.11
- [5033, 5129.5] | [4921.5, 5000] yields 1.07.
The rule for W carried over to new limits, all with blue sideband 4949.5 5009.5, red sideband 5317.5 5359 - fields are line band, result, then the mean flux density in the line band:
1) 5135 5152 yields 0.06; 3.83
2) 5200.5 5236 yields 0.12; 3.84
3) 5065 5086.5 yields 0.03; 3.76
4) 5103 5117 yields 0.12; 3.56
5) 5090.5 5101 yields 0.01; 3.91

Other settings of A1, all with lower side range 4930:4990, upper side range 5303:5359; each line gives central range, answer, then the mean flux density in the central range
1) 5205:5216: 0.2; 4.1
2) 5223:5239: 0.6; 4.06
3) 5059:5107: 1.1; 3.78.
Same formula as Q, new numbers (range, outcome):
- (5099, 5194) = 4.34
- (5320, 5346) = 4.88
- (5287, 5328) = 4.84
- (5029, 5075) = 3.94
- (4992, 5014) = 4.1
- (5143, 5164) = 4.3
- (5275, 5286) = 4.28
